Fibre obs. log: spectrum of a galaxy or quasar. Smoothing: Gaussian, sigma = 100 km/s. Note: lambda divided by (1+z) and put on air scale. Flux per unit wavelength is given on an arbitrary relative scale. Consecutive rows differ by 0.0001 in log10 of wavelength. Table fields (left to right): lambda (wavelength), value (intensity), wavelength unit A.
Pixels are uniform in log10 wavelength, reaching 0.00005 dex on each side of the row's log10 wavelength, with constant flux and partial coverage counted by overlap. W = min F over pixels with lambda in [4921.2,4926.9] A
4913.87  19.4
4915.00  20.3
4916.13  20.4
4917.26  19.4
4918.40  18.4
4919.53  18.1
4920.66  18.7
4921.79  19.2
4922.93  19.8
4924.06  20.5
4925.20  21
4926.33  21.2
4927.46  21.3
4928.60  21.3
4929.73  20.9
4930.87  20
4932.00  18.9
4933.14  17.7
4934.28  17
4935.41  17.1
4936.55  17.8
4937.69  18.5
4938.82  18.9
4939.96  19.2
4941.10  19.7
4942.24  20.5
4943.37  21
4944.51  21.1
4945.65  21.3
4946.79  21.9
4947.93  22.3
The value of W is 19.2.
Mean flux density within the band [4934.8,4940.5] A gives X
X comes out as 18.3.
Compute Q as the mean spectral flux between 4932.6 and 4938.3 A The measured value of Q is 17.6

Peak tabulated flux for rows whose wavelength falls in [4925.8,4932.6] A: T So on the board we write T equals 21.3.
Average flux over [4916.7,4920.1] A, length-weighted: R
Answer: 18.6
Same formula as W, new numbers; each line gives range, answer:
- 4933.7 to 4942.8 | 17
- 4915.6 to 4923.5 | 18.1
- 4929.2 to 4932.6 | 18.9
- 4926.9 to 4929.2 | 21.3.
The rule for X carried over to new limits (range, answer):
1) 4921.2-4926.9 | 20.3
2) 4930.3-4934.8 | 18.4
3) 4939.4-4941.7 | 19.4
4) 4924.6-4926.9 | 21.1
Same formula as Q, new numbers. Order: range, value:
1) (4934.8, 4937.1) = 17.5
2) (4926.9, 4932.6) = 20.5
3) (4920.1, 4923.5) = 19.2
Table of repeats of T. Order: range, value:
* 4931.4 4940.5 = 19.2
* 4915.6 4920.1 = 20.4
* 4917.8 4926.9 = 21.2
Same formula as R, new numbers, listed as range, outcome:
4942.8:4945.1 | 21.1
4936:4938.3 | 18.2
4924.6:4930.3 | 21.1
